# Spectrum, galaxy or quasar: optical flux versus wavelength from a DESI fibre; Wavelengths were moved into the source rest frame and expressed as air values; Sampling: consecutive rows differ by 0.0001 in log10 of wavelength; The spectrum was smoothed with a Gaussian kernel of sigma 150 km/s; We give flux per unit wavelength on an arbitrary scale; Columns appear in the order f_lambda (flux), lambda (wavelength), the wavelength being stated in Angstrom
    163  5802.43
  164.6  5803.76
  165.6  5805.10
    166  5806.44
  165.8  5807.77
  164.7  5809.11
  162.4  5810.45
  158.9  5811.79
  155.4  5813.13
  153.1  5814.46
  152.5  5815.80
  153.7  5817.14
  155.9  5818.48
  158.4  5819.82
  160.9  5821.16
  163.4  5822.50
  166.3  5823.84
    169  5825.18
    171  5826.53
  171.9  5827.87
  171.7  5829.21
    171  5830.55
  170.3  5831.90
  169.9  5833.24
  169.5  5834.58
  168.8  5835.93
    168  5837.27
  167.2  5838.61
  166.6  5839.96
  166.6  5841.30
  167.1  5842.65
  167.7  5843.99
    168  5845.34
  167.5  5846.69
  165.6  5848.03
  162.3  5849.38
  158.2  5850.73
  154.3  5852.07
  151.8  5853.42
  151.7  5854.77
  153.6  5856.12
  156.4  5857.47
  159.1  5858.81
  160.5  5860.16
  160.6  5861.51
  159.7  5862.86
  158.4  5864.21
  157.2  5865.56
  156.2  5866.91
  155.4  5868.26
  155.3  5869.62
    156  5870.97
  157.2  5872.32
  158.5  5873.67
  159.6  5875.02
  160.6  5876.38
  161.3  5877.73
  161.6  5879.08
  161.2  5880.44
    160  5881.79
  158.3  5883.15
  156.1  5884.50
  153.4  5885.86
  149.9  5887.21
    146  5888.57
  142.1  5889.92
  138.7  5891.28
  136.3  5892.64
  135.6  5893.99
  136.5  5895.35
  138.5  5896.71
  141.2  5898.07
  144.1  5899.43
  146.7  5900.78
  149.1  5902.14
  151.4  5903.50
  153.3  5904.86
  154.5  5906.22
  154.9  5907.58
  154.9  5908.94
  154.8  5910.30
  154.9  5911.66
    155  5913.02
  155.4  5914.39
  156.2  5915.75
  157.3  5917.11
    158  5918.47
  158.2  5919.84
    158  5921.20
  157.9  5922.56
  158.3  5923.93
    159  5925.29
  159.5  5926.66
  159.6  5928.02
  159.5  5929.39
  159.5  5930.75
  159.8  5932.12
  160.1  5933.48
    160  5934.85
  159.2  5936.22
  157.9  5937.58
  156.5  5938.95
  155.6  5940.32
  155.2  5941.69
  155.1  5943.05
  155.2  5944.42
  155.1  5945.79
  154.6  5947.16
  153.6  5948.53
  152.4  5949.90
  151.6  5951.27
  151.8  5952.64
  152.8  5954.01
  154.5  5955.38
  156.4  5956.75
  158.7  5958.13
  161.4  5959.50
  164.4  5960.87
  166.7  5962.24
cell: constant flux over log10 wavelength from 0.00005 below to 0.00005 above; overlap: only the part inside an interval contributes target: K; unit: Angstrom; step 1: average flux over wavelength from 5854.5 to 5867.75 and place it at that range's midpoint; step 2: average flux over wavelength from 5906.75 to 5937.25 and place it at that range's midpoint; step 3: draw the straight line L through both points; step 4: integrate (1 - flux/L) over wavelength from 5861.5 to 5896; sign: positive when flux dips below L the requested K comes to 0.92 Angstrom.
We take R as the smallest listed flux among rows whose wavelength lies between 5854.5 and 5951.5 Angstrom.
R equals 135.6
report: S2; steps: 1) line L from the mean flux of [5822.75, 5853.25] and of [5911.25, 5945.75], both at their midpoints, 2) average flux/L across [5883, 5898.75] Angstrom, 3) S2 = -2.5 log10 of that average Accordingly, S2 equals 0.13 mag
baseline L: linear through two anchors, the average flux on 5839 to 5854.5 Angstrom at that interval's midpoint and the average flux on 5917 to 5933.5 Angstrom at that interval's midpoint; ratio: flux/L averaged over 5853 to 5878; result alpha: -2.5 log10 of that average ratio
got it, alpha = 0.03 mag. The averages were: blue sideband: 163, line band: 157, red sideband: 159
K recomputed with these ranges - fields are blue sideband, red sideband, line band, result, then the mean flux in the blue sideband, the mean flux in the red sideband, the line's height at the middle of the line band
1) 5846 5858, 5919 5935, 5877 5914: 2.0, 158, 159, 159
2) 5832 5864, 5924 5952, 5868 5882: 0.2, 163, 157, 161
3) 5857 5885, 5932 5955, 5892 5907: 1.2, 159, 156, 157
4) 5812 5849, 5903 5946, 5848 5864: 0.5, 165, 157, 163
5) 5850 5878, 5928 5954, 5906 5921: 0.1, 157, 156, 157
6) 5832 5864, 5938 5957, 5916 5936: -0.3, 163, 154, 156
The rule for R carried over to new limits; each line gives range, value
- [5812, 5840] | 152.5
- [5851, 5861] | 151.7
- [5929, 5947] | 155.1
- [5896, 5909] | 138.5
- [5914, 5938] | 155.4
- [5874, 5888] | 149.9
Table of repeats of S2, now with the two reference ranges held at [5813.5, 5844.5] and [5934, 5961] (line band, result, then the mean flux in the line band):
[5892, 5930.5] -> 0.05 mag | 152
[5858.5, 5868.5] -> 0.03 mag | 159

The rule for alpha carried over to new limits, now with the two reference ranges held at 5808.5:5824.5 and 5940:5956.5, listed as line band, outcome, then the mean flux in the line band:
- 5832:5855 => -0.05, 165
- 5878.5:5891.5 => 0.02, 153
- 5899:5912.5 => 0.02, 152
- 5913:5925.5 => -0.02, 157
